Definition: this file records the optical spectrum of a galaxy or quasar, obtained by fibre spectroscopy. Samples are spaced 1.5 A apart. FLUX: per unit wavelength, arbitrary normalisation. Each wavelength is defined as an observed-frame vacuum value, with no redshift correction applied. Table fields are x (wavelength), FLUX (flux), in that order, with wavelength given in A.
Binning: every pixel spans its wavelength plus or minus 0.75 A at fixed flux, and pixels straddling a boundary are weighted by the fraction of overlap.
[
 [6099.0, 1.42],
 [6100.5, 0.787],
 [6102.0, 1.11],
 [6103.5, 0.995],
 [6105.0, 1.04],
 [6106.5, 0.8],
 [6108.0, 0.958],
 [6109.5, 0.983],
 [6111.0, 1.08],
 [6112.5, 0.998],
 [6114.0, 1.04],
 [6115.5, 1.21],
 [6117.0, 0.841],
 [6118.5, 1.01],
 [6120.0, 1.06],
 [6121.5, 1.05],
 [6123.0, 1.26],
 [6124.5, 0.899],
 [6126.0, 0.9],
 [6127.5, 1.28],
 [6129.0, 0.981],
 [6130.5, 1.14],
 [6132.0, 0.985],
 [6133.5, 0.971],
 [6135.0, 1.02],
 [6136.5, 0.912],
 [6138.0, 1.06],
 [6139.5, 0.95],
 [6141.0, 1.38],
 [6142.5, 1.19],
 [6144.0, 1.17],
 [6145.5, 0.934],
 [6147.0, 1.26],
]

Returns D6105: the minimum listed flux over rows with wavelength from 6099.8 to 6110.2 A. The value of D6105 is 0.787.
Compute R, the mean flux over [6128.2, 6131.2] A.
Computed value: 1.06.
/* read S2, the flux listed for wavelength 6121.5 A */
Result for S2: 1.05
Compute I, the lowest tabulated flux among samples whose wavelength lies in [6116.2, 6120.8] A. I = 0.841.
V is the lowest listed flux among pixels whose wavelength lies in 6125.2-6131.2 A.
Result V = 0.9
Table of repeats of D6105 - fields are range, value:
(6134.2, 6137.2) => 0.912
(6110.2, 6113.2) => 0.998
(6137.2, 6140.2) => 0.95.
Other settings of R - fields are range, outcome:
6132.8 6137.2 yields 0.968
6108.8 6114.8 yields 1.03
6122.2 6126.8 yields 1.02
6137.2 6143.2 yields 1.14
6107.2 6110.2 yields 0.967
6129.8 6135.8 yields 1.03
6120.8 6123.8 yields 1.15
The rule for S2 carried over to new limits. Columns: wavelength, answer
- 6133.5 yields 0.971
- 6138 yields 1.06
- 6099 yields 1.42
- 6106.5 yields 0.8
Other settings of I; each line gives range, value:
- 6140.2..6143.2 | 1.19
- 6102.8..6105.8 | 0.995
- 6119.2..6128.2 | 0.899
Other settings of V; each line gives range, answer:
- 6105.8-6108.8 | 0.8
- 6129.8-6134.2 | 0.971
